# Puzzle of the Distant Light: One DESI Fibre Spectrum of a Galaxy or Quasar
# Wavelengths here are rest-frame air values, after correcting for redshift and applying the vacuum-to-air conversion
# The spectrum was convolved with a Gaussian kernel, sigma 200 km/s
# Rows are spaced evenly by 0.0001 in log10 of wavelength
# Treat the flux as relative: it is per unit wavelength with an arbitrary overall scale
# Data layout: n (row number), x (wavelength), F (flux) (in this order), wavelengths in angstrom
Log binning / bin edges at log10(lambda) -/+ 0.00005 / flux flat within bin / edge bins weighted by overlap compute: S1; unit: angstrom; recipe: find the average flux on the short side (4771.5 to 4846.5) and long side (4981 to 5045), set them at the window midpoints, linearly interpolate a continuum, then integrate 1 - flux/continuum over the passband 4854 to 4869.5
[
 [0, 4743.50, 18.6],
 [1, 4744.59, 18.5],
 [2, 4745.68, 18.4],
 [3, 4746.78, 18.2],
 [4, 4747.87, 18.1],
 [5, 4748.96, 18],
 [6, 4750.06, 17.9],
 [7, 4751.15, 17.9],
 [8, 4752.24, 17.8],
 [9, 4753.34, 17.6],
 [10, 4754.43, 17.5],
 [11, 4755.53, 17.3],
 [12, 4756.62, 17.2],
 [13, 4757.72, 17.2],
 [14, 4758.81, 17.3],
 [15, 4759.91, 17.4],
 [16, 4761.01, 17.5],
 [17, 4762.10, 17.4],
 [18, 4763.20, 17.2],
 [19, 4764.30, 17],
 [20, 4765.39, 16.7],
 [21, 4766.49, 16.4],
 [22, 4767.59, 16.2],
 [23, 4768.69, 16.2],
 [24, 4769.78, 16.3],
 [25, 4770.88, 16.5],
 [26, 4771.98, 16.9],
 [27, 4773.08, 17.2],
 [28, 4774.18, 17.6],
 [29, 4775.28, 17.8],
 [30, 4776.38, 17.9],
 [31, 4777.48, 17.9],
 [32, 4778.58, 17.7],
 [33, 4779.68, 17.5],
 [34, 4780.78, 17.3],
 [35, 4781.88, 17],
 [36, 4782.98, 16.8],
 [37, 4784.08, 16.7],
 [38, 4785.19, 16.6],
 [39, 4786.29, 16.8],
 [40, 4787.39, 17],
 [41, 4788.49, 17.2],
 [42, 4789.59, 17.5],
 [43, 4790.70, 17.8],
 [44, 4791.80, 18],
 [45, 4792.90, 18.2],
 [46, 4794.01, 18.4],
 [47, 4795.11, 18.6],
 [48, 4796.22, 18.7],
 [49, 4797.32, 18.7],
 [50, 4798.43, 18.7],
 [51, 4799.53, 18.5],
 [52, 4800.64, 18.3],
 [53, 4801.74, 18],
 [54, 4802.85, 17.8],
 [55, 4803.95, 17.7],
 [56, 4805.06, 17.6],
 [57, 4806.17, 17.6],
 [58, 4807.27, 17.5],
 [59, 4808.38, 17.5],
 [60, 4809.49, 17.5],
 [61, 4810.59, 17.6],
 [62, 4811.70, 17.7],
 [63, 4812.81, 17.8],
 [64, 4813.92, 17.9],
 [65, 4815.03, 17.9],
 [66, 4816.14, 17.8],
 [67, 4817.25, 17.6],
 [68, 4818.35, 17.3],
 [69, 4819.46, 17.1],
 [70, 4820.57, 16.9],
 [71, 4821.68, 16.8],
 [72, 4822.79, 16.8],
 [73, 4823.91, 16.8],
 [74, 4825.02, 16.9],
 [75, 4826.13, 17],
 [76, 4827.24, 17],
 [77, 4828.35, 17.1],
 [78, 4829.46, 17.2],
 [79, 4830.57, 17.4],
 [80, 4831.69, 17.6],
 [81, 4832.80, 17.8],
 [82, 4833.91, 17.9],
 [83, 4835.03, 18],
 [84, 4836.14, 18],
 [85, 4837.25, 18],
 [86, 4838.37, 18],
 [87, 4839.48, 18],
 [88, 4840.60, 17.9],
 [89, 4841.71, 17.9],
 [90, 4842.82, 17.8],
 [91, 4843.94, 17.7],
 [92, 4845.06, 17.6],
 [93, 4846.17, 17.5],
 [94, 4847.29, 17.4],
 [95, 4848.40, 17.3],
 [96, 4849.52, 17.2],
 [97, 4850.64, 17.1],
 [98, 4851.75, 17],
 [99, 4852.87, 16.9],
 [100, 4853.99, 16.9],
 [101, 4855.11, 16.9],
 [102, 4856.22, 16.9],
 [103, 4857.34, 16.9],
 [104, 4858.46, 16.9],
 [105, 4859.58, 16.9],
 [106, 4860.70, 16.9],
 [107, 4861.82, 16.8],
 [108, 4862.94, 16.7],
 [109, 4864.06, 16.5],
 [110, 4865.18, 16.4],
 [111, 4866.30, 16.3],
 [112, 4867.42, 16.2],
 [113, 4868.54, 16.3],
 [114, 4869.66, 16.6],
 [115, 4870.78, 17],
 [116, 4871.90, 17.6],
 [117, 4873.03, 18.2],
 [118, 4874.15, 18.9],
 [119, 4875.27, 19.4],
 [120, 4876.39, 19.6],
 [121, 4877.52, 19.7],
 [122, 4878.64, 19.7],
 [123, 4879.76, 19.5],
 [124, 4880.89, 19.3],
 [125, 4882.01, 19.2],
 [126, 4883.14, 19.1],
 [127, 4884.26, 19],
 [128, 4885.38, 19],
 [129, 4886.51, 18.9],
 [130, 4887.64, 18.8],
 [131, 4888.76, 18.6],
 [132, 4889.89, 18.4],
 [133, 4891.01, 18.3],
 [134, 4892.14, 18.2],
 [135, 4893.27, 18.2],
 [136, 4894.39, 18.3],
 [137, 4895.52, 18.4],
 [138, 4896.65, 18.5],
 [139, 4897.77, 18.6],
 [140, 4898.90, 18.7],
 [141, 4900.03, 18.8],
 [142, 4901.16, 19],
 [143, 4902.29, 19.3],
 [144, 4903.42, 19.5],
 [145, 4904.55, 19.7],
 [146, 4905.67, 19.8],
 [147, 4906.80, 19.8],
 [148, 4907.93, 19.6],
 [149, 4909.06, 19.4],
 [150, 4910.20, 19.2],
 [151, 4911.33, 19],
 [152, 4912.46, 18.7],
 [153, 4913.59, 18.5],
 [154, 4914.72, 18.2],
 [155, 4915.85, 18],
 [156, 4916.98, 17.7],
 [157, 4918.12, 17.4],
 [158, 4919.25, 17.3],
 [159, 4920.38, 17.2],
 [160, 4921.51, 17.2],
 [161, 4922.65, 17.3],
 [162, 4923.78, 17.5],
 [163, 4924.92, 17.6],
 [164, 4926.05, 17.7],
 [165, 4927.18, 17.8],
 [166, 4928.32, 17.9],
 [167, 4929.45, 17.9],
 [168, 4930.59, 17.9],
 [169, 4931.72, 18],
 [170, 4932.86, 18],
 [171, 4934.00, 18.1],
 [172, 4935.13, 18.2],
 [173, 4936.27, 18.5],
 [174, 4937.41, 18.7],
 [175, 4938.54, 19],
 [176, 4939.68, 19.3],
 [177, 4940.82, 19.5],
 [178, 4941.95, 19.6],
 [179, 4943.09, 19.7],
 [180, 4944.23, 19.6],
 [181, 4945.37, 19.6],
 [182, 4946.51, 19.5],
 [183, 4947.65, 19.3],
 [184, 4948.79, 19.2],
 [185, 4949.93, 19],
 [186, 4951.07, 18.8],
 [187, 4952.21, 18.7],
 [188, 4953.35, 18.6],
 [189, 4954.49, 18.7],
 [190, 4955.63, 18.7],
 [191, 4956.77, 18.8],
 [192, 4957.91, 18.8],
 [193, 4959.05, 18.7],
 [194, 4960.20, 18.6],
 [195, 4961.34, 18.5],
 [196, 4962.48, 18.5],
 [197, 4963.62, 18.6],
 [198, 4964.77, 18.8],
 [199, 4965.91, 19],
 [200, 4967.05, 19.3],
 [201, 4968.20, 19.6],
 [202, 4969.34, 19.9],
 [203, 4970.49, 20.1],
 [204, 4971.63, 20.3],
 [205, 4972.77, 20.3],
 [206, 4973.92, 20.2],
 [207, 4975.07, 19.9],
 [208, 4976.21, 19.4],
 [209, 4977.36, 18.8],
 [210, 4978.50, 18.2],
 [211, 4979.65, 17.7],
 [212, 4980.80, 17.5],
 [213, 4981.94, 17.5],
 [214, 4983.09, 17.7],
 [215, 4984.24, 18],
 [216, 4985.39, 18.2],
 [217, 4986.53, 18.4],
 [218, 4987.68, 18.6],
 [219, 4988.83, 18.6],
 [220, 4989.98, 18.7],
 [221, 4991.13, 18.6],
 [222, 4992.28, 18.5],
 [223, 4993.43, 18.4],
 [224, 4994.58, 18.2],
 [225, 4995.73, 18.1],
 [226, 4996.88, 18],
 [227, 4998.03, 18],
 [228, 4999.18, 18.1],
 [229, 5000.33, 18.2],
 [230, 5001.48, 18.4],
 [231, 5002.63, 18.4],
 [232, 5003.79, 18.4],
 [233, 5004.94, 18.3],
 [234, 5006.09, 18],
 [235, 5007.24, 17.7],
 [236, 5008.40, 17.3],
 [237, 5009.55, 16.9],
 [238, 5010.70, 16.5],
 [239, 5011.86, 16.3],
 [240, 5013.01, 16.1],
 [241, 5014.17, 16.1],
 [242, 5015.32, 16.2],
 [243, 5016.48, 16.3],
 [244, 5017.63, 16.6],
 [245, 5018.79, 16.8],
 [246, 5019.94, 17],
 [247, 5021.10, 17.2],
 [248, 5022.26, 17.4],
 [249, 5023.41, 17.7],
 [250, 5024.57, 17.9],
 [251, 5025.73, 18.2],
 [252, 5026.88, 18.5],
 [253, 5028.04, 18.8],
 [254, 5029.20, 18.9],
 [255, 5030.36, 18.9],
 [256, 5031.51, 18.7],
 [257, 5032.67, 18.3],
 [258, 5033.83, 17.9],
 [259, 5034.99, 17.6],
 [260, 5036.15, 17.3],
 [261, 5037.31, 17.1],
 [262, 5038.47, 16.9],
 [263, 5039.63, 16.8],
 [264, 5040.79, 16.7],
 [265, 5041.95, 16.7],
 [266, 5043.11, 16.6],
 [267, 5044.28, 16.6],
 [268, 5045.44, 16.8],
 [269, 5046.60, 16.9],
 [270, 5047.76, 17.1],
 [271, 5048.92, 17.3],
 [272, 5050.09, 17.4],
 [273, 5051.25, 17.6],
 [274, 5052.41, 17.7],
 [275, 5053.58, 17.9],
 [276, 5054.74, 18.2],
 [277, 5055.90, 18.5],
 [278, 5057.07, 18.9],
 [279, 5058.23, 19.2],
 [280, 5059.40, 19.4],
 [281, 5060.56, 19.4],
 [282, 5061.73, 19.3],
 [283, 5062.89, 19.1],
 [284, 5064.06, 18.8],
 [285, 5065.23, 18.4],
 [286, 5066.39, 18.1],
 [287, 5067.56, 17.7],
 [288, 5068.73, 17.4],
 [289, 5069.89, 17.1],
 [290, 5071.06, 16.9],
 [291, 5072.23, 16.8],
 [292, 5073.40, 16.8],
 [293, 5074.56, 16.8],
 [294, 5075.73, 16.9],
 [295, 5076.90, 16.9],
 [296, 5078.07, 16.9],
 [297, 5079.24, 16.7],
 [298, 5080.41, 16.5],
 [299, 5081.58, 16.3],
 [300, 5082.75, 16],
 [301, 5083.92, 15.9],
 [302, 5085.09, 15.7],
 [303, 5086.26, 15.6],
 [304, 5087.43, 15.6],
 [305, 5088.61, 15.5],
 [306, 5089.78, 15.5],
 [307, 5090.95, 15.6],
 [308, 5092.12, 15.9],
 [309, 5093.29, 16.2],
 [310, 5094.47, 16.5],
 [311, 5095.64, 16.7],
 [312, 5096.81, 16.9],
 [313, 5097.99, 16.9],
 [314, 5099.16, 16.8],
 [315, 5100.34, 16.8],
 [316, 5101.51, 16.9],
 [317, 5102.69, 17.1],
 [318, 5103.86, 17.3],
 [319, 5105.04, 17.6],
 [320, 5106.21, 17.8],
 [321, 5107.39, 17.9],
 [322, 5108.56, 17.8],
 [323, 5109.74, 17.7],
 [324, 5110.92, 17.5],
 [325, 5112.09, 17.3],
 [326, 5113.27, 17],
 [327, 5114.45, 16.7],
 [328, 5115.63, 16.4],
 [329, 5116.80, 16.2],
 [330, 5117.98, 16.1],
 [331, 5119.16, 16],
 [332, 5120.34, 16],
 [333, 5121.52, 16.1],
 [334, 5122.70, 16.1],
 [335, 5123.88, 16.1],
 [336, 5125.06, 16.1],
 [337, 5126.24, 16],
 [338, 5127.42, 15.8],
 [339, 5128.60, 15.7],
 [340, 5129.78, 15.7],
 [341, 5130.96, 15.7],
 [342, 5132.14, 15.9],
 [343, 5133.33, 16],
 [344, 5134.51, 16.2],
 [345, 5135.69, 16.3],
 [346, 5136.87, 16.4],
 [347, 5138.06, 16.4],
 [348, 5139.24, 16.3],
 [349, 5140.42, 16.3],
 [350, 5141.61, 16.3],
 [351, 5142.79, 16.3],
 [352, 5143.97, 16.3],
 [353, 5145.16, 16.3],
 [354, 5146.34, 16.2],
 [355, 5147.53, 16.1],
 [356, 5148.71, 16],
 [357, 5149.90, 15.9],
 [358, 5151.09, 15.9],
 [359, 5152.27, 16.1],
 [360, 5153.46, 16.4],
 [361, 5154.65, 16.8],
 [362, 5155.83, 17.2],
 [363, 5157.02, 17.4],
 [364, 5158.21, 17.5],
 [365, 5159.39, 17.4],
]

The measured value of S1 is 0.8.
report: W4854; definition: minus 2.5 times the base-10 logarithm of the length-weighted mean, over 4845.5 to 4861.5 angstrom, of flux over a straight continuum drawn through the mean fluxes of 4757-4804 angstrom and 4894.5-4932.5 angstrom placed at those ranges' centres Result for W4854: 0.06 mag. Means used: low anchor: 17.4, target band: 17.1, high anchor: 18.4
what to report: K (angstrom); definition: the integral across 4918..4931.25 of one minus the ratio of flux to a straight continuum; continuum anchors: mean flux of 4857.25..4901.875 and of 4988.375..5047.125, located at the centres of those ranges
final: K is 0.28 angstrom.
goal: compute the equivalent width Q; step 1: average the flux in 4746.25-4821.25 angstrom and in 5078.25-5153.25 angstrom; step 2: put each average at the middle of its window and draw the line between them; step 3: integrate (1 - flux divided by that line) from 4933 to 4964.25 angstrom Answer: -3.6 angstrom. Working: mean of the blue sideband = 17.5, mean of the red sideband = 16.4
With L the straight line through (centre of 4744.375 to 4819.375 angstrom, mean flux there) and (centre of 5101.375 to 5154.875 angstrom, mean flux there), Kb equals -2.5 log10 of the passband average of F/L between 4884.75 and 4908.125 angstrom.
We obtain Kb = -0.102 mag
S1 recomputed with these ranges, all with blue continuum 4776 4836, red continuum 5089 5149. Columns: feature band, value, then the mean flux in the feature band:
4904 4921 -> -1.4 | 18.6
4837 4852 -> -0.1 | 17.6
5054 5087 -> -1.7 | 17.5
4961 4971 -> -1.3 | 19.1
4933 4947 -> -1.6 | 19.1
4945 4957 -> -1.4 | 19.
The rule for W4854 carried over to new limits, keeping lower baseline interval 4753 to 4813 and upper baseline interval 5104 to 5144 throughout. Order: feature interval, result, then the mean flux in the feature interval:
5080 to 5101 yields 0.03 mag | 16.2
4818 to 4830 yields 0.02 mag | 17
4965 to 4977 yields -0.17 mag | 19.8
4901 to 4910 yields -0.14 mag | 19.5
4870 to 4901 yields -0.09 mag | 18.7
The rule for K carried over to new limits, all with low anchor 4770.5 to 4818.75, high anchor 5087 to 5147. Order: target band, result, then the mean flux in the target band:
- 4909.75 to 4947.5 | -2.6 angstrom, 18.4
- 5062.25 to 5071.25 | -0.7 angstrom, 18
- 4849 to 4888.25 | -0.9 angstrom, 17.8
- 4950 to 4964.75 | -1.4 angstrom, 18.7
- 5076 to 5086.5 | 0.2 angstrom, 16.3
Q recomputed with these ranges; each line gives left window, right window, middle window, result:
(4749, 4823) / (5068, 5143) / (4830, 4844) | -0.4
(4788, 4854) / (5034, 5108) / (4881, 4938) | -3.2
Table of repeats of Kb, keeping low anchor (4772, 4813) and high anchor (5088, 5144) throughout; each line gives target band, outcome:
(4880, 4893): -0.09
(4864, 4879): -0.02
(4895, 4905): -0.10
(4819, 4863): 0.01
